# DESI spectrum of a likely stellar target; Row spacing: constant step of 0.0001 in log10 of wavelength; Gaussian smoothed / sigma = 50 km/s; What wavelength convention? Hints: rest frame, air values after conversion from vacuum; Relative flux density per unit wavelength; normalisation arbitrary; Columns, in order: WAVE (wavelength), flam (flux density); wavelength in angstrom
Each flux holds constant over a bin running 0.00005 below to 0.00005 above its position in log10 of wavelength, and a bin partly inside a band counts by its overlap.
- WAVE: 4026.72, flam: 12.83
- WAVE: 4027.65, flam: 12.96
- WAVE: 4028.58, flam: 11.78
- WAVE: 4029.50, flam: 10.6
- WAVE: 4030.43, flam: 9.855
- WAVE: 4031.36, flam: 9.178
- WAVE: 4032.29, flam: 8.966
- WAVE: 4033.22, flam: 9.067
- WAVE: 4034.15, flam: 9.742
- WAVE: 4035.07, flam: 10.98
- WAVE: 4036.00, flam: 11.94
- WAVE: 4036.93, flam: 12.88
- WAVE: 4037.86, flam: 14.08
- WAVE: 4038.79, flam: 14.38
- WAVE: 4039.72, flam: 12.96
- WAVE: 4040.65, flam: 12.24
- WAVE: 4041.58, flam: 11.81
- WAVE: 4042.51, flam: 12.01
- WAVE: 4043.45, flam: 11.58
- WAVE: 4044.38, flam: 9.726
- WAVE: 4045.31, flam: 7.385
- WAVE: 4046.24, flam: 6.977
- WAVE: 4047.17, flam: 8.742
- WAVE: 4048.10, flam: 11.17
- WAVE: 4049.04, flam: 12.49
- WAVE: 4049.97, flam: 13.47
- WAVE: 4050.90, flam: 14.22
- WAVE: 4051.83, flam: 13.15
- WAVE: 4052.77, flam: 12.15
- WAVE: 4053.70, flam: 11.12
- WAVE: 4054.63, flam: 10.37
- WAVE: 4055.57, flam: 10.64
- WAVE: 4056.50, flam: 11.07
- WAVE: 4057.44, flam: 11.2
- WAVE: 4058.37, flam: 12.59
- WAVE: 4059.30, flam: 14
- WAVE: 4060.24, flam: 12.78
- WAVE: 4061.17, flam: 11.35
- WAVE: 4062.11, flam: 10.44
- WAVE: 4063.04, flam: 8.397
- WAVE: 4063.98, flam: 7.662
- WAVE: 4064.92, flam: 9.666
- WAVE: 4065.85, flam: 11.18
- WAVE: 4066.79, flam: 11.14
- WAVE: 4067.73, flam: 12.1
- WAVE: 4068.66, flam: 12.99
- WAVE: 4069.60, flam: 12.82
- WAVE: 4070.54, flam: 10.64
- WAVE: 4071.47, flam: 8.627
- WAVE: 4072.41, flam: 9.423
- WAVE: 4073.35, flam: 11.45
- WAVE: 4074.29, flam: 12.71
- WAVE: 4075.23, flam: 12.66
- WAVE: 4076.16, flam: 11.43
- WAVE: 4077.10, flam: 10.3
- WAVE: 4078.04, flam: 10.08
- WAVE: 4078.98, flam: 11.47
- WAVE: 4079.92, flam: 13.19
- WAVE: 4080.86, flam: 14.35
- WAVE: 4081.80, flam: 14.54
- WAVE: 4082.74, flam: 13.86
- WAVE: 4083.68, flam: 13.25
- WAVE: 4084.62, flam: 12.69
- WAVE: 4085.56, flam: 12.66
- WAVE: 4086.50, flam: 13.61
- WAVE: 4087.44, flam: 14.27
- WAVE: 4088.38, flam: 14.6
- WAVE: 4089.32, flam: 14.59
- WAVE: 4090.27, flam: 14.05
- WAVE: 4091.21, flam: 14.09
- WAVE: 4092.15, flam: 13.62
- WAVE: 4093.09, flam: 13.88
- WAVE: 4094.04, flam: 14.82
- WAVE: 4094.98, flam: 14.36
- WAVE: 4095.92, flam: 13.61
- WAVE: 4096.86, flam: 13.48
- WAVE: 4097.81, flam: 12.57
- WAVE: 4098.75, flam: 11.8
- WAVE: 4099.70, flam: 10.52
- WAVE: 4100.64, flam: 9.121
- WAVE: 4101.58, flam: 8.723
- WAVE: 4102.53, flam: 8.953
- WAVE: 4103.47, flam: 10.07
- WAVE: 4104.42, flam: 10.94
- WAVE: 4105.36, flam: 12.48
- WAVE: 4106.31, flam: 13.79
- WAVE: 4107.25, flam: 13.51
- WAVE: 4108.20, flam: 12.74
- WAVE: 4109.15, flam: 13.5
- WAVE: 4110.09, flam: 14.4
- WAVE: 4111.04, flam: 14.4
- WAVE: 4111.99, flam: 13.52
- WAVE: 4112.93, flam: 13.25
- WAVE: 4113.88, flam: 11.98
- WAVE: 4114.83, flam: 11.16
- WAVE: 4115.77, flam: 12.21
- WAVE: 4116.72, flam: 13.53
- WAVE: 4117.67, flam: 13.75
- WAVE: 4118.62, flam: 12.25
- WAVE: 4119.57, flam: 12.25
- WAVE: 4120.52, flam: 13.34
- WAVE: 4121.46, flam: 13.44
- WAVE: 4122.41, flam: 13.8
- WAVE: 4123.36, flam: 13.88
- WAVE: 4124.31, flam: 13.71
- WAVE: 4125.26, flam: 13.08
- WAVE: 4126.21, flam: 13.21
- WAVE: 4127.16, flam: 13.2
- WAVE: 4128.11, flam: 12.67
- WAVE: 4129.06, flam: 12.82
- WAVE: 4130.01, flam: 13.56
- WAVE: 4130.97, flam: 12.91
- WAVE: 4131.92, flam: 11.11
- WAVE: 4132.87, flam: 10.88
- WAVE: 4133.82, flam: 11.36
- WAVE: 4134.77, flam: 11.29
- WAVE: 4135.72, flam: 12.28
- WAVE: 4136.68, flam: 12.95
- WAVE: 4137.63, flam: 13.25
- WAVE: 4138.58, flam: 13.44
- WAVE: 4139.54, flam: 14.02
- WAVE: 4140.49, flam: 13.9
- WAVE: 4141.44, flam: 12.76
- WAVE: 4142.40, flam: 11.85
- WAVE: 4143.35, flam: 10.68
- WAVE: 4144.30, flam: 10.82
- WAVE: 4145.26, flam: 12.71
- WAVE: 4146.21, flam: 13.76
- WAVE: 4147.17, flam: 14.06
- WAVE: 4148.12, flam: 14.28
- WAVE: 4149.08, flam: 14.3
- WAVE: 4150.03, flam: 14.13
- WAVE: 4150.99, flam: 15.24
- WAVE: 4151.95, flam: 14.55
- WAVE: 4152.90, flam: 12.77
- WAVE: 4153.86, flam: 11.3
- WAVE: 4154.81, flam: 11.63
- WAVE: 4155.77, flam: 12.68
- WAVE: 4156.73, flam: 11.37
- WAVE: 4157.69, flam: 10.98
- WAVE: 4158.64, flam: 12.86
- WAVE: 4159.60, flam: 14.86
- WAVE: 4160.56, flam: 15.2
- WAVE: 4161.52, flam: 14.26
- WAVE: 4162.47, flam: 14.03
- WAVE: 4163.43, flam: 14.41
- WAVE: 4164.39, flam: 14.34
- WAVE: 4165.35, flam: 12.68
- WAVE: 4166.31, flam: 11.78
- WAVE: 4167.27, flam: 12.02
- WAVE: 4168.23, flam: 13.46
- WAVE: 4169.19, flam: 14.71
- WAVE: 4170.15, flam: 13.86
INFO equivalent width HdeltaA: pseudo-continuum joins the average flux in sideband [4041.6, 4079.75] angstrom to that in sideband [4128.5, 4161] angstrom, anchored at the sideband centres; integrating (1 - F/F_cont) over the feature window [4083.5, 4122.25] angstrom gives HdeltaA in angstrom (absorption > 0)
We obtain -2.8 angstrom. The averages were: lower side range 11.1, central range 12.8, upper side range 12.8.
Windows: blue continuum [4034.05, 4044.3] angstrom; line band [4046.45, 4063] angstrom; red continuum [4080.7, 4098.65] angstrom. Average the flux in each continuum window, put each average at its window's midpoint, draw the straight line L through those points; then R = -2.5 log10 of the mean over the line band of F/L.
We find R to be 0.094 mag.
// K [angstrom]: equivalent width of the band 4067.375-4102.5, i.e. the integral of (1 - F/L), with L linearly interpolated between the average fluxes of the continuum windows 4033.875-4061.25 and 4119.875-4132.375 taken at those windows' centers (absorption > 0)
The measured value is -0.3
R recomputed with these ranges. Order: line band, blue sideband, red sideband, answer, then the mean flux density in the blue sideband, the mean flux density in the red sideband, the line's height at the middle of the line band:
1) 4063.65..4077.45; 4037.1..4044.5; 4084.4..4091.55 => 0.207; 12.5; 13.9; 13.3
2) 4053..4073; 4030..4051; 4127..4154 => 0.048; 11.1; 12.9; 11.5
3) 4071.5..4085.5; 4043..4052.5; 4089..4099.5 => 0.050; 10.9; 13.6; 12.7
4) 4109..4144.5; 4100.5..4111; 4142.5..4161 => -0.037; 11.9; 13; 12.4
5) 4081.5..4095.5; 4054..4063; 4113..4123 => -0.149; 11.4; 12.8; 12.1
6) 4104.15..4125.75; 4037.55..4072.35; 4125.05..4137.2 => -0.081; 11.3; 12.4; 12.2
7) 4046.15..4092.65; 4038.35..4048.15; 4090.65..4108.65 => -0.044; 10.8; 12.3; 11.5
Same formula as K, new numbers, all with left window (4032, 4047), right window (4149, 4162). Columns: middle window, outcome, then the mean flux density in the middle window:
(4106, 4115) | -0.6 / 13.3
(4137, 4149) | 0.0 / 13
